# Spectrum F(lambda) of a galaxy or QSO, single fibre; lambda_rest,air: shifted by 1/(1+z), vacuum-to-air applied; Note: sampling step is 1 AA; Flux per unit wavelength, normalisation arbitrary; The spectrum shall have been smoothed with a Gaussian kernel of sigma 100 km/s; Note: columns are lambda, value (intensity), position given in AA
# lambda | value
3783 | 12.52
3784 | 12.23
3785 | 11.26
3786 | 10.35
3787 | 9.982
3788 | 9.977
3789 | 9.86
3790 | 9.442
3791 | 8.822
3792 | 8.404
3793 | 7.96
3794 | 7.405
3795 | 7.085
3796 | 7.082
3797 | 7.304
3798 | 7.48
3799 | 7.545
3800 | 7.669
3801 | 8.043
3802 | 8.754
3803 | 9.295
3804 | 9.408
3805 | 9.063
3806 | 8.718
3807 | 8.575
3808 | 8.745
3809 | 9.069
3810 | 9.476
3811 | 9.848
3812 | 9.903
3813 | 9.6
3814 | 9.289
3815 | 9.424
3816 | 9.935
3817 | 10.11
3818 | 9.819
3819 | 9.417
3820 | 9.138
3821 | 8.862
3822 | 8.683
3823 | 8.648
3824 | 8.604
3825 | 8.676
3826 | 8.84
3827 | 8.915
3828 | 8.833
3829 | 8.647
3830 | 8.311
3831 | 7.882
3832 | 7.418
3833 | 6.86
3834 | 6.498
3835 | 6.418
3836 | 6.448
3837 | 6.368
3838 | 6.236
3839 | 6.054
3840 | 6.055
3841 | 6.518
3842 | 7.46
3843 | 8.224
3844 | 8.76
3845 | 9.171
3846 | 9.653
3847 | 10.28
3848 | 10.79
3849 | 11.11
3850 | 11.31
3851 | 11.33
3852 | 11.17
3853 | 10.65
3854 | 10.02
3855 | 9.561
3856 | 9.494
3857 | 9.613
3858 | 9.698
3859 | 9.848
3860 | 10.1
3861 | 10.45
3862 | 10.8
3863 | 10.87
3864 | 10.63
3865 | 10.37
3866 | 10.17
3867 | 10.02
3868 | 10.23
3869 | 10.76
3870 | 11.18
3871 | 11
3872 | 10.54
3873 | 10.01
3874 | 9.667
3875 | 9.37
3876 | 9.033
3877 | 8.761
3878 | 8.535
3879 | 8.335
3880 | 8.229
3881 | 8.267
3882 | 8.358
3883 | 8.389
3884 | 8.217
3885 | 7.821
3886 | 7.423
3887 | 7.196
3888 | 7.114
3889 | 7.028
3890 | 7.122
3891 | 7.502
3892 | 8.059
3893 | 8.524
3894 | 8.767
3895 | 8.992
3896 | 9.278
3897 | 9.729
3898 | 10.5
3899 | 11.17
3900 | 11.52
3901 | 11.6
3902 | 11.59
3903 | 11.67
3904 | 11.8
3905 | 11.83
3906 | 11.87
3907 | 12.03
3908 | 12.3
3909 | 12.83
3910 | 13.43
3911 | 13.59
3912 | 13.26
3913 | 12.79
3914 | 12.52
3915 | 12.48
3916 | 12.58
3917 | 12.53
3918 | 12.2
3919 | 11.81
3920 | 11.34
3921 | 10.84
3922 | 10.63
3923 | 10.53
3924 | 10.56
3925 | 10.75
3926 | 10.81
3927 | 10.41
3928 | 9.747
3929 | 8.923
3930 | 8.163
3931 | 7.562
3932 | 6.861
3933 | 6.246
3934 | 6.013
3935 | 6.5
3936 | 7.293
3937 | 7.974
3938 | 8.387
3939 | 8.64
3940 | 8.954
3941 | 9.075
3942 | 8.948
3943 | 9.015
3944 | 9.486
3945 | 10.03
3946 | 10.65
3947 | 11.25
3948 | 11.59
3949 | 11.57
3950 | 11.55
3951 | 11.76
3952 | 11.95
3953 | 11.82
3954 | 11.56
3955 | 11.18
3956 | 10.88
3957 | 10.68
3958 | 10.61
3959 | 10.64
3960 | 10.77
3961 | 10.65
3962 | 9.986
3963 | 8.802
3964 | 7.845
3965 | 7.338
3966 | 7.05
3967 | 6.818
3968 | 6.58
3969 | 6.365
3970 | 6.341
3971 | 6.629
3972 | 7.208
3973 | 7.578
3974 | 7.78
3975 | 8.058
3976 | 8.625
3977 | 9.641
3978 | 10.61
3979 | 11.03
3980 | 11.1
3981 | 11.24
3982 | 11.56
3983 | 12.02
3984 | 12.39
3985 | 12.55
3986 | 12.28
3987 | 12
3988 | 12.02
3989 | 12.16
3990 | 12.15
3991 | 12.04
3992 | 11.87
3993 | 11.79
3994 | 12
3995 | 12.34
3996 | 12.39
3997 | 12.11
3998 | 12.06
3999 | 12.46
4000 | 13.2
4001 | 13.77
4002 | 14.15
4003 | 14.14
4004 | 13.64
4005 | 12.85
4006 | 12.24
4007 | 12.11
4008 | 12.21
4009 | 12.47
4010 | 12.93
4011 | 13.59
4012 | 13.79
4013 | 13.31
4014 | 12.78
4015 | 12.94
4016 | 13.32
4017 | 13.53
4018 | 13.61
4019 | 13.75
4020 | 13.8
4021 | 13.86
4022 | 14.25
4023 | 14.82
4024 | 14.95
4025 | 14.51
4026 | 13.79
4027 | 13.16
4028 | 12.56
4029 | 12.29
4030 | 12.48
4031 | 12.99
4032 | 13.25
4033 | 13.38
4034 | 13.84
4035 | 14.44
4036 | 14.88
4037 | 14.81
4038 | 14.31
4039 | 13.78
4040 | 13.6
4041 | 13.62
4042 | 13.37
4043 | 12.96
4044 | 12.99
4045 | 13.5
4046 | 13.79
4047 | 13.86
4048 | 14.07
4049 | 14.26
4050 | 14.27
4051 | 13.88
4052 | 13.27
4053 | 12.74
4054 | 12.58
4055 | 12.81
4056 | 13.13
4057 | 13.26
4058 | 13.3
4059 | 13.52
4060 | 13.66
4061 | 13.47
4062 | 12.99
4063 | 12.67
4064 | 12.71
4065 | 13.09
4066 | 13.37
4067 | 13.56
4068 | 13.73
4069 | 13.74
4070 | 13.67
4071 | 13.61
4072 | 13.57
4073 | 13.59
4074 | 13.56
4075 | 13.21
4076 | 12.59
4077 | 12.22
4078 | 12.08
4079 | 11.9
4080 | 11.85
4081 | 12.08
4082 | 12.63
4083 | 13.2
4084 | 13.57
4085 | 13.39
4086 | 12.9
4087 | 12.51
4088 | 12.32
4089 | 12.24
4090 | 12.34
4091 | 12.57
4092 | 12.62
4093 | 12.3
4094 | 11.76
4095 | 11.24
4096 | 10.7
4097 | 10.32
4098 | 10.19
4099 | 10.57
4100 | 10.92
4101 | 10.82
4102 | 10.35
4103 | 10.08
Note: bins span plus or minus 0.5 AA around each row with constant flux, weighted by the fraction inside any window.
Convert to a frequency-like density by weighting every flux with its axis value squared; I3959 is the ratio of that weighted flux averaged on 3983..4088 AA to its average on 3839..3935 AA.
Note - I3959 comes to 1.4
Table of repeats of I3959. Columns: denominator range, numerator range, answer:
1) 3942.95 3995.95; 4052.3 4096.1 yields 1.32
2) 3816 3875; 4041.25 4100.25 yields 1.56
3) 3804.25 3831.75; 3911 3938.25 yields 1.17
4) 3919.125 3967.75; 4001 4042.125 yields 1.46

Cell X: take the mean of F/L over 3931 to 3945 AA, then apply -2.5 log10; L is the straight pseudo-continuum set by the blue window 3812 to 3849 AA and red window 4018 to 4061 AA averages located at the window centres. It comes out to 0.35 mag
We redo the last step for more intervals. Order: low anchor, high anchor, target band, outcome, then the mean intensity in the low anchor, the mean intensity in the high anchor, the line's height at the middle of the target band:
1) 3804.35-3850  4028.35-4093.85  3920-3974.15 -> 0.18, 8.6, 13.2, 11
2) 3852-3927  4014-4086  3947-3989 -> 0.18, 10.3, 13.4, 11.8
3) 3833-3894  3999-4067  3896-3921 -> -0.18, 8.96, 13.4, 10.2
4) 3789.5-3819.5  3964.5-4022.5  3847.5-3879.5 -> -0.06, 8.76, 11.5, 9.6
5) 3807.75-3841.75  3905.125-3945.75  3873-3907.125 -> 0.04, 8.33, 10.3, 9.59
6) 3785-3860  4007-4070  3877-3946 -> 0.10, 8.81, 13.5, 10.7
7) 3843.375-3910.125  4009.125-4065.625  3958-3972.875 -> 0.41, 9.88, 13.5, 11.9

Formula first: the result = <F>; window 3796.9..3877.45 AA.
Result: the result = 9.11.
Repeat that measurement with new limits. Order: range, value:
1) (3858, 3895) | 9.14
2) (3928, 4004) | 10.1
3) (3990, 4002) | 12.4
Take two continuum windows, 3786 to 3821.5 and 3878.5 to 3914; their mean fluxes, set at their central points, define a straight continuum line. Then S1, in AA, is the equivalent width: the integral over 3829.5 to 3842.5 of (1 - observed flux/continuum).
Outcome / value 3.4 AA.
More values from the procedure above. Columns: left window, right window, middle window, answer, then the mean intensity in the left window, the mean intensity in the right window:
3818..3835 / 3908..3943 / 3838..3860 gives -1.3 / 8.37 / 10.2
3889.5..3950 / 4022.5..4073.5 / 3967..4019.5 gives 2.9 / 10.3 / 13.5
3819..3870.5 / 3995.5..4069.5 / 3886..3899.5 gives 2.2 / 9.07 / 13.4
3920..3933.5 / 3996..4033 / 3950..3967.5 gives 1.2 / 9.46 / 13.3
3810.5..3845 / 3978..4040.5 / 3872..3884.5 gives 1.0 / 8.27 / 13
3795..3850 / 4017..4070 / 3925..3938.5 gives 3.5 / 8.49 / 13.6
